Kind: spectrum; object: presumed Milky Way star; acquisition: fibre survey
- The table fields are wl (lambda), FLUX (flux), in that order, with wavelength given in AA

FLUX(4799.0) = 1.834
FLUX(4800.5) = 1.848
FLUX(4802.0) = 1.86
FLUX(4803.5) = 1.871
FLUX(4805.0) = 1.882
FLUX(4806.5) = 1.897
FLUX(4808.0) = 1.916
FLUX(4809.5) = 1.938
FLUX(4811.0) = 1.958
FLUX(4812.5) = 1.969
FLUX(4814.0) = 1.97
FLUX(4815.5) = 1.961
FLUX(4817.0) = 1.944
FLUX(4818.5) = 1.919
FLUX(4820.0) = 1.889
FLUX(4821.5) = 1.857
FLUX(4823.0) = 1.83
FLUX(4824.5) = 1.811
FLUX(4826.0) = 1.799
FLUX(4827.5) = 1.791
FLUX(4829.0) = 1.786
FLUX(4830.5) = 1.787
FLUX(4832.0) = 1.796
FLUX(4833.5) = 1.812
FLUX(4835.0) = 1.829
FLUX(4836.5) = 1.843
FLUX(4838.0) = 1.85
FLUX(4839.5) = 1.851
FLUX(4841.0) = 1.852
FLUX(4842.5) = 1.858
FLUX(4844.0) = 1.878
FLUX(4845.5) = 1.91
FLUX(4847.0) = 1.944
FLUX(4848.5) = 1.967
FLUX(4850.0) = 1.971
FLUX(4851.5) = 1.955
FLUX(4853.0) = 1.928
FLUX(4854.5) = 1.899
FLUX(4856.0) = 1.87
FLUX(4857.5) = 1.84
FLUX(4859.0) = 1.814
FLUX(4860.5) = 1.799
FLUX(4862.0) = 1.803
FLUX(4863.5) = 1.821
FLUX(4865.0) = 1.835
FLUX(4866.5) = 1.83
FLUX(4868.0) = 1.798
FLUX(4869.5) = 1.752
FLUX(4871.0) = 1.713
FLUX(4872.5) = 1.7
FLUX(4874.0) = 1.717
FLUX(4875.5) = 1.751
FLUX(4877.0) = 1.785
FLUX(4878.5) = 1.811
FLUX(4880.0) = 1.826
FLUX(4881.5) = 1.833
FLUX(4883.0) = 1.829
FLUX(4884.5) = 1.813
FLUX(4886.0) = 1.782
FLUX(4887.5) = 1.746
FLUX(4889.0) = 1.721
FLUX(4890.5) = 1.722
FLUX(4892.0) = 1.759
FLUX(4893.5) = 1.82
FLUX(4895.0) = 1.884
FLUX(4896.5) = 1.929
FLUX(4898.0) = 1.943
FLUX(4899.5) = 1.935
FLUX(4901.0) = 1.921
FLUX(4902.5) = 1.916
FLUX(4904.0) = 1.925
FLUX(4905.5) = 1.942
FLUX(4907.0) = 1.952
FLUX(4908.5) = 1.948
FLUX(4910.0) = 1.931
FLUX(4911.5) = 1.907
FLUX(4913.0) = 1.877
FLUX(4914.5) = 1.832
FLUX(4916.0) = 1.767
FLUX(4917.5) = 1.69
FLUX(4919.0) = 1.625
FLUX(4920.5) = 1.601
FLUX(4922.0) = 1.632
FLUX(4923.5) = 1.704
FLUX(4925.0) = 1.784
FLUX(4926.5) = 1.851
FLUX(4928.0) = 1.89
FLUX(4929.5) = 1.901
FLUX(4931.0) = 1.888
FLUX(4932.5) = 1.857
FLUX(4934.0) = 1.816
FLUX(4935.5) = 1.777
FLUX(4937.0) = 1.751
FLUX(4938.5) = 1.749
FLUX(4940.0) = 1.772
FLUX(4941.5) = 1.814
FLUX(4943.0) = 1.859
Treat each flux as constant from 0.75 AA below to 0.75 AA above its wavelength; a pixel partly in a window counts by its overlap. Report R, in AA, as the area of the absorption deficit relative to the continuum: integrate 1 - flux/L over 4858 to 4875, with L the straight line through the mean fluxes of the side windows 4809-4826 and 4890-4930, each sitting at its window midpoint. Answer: 0.82 AA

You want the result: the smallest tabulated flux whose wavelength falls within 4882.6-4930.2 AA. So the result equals 1.601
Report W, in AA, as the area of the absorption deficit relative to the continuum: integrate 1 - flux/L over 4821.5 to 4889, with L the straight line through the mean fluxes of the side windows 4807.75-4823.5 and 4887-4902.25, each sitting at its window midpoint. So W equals 2.02 AA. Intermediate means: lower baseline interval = 1.92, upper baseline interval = 1.84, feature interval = 1.83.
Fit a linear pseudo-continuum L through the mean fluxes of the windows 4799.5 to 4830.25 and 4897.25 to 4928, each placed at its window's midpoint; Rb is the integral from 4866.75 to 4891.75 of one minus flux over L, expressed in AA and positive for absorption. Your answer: 1.1 AA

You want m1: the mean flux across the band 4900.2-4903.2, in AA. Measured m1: 1.92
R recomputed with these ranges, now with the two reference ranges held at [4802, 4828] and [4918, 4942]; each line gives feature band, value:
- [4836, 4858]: -0.4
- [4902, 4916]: -0.9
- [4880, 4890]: 0.2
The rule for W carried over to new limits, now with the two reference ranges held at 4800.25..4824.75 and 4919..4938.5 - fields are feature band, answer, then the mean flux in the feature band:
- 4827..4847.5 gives 0.4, 1.84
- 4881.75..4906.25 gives -0.4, 1.85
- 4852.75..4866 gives 0.1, 1.84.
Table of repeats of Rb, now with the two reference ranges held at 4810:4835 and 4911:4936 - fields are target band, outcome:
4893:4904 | -0.6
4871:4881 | 0.3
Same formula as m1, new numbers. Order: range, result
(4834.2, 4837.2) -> 1.84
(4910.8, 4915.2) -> 1.87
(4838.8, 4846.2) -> 1.87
